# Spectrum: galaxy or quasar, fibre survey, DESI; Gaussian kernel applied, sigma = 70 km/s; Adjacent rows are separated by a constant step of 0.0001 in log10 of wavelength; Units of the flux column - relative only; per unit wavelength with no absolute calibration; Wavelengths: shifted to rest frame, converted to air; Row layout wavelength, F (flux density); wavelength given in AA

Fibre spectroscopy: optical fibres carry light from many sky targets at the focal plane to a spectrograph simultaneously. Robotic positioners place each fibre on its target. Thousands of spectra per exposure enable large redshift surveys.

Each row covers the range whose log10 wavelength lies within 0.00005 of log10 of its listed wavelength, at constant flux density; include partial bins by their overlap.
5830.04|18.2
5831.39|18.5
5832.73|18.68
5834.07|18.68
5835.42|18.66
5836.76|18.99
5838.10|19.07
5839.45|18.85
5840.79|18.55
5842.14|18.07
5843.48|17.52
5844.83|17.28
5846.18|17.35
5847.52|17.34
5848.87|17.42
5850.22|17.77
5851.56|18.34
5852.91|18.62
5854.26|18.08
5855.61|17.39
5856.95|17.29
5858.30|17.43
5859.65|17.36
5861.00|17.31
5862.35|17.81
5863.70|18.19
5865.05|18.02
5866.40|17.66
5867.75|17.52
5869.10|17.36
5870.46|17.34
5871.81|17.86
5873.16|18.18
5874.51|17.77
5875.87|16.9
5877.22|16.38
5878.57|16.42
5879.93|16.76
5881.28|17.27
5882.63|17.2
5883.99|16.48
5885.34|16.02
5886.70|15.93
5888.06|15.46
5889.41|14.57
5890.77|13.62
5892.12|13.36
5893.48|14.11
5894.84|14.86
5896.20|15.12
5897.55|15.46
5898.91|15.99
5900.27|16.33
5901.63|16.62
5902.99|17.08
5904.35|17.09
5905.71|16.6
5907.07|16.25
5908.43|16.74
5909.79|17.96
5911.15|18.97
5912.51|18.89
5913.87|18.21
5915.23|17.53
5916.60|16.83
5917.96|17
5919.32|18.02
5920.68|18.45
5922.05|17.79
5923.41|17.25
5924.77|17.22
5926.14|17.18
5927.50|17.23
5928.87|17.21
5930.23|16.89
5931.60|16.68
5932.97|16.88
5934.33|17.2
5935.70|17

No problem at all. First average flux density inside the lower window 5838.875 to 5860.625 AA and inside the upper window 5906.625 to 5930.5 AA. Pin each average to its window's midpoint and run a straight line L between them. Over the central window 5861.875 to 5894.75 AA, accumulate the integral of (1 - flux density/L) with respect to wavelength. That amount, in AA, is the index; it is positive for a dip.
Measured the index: 2.12 AA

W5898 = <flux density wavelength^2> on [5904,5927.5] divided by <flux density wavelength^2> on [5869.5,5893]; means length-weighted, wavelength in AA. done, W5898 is 1.09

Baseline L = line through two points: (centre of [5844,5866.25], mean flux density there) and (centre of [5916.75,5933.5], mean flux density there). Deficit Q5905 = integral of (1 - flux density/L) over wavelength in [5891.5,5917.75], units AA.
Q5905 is 1.3 AA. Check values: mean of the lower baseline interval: 17.7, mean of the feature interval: 16.5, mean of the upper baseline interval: 17.3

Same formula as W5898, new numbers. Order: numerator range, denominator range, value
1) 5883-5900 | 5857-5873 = 0.87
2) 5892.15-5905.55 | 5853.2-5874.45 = 0.90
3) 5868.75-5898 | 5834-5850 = 0.90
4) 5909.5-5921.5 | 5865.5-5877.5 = 1.04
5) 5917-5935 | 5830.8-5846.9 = 0.97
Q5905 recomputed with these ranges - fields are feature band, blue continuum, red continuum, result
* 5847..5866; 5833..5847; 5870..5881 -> 0.1 AA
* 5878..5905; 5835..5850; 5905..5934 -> 2.9 AA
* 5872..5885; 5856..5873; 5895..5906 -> 0.0 AA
